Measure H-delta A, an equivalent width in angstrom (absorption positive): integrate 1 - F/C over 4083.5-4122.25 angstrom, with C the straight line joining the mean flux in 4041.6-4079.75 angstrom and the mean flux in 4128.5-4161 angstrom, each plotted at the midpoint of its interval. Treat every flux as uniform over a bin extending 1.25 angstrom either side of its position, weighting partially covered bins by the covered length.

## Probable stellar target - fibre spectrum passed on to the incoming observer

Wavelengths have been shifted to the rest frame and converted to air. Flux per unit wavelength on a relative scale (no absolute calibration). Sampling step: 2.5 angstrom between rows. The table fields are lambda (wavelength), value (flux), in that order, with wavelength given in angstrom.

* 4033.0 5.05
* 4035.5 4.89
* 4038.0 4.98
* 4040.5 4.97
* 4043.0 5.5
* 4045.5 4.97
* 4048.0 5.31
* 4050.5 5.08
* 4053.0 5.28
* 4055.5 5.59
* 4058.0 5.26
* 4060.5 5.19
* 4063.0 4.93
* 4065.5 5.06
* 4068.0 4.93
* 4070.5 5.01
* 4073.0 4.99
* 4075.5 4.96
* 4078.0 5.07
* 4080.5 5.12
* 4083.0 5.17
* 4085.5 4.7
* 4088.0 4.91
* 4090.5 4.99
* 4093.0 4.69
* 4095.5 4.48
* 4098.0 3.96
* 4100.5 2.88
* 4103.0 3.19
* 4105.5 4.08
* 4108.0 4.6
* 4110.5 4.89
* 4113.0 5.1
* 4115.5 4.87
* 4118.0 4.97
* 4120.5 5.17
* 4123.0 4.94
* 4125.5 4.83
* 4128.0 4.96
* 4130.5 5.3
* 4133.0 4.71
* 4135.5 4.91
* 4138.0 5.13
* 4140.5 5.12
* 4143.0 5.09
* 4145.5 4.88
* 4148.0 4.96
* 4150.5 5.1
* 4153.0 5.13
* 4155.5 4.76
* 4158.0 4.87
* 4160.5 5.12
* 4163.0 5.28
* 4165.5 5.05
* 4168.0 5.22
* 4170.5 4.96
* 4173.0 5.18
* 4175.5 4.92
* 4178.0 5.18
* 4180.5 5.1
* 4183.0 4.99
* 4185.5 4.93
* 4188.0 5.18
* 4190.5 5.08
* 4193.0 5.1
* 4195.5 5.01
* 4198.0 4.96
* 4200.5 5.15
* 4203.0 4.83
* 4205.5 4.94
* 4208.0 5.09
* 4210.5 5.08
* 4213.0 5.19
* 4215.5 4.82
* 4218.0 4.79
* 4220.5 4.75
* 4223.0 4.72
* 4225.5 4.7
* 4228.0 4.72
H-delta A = 4.23 angstrom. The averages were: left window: 5.14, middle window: 4.52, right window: 5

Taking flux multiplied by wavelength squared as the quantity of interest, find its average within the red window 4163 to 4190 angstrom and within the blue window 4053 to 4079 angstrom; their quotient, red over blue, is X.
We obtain 1.05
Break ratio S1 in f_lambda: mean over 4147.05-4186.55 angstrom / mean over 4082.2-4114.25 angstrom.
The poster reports 1.14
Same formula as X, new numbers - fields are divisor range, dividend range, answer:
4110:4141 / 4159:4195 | 1.05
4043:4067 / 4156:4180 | 1.03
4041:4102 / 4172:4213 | 1.09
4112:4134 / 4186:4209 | 1.05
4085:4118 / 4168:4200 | 1.19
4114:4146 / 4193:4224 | 1.03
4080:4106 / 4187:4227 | 1.20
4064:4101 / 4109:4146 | 1.07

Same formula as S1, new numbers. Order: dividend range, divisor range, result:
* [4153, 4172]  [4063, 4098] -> 1.03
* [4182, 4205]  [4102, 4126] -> 1.07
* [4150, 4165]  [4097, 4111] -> 1.30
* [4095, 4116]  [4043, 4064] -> 0.80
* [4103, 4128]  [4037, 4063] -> 0.91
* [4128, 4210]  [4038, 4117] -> 1.04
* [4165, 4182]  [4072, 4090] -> 1.02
